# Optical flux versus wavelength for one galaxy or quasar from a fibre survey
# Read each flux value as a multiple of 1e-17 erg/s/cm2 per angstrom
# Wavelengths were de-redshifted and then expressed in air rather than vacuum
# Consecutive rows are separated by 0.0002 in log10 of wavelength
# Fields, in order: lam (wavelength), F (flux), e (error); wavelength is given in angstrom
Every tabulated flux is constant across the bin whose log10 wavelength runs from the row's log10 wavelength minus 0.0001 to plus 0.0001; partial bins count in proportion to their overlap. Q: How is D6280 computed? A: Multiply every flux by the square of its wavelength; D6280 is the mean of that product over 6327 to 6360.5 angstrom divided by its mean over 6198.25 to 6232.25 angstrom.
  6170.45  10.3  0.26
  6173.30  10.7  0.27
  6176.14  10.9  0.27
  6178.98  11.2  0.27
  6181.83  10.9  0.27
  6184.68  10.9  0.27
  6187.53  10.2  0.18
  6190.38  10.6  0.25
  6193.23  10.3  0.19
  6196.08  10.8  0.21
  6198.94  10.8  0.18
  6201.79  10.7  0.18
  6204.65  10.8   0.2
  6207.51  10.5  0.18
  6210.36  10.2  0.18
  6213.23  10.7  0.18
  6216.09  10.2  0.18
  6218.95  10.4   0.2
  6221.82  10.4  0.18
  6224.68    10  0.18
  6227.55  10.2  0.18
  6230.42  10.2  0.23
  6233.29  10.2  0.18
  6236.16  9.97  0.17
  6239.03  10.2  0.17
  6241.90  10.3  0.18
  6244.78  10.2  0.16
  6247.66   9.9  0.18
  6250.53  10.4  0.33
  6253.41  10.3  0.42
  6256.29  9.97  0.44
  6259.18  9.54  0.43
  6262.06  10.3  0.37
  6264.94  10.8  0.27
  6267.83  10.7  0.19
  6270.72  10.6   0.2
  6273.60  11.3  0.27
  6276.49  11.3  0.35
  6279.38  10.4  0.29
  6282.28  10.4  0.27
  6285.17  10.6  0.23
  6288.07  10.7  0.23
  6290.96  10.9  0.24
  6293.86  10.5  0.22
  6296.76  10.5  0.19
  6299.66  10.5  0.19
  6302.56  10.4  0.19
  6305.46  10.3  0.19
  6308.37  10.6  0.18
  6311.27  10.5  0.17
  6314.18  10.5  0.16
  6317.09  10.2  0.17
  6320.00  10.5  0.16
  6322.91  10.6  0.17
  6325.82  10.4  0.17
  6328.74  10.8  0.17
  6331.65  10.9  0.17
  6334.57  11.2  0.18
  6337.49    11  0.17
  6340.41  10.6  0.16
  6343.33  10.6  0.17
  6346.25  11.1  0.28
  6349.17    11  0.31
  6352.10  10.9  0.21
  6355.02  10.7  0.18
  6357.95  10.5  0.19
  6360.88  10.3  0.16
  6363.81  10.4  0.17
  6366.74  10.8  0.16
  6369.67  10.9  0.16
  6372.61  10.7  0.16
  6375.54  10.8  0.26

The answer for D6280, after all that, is 1.08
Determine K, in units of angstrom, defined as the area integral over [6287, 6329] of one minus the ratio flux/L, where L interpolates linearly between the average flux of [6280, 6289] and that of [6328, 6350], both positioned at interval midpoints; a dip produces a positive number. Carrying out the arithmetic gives 0.7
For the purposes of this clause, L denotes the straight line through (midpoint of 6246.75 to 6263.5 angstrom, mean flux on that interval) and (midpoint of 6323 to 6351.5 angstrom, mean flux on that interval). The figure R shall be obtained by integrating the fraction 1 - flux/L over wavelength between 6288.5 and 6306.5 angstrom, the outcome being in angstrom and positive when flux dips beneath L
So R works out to -0.1 angstrom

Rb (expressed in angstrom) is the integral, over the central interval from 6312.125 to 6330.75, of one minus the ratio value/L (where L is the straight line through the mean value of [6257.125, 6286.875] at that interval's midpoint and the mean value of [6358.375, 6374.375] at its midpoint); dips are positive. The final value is 0.2 angstrom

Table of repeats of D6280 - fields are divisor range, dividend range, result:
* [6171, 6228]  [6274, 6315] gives 1.03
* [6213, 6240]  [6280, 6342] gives 1.06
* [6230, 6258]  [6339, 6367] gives 1.09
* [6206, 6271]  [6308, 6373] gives 1.08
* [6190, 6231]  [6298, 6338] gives 1.05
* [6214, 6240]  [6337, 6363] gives 1.09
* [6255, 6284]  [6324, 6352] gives 1.05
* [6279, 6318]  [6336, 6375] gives 1.04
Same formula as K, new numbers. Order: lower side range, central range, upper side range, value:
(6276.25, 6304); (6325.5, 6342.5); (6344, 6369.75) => -0.3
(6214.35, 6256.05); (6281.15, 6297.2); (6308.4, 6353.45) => -0.2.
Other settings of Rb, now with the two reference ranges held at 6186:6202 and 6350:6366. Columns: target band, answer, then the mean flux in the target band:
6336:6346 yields -0.18 angstrom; 10.8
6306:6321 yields 0.18 angstrom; 10.4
